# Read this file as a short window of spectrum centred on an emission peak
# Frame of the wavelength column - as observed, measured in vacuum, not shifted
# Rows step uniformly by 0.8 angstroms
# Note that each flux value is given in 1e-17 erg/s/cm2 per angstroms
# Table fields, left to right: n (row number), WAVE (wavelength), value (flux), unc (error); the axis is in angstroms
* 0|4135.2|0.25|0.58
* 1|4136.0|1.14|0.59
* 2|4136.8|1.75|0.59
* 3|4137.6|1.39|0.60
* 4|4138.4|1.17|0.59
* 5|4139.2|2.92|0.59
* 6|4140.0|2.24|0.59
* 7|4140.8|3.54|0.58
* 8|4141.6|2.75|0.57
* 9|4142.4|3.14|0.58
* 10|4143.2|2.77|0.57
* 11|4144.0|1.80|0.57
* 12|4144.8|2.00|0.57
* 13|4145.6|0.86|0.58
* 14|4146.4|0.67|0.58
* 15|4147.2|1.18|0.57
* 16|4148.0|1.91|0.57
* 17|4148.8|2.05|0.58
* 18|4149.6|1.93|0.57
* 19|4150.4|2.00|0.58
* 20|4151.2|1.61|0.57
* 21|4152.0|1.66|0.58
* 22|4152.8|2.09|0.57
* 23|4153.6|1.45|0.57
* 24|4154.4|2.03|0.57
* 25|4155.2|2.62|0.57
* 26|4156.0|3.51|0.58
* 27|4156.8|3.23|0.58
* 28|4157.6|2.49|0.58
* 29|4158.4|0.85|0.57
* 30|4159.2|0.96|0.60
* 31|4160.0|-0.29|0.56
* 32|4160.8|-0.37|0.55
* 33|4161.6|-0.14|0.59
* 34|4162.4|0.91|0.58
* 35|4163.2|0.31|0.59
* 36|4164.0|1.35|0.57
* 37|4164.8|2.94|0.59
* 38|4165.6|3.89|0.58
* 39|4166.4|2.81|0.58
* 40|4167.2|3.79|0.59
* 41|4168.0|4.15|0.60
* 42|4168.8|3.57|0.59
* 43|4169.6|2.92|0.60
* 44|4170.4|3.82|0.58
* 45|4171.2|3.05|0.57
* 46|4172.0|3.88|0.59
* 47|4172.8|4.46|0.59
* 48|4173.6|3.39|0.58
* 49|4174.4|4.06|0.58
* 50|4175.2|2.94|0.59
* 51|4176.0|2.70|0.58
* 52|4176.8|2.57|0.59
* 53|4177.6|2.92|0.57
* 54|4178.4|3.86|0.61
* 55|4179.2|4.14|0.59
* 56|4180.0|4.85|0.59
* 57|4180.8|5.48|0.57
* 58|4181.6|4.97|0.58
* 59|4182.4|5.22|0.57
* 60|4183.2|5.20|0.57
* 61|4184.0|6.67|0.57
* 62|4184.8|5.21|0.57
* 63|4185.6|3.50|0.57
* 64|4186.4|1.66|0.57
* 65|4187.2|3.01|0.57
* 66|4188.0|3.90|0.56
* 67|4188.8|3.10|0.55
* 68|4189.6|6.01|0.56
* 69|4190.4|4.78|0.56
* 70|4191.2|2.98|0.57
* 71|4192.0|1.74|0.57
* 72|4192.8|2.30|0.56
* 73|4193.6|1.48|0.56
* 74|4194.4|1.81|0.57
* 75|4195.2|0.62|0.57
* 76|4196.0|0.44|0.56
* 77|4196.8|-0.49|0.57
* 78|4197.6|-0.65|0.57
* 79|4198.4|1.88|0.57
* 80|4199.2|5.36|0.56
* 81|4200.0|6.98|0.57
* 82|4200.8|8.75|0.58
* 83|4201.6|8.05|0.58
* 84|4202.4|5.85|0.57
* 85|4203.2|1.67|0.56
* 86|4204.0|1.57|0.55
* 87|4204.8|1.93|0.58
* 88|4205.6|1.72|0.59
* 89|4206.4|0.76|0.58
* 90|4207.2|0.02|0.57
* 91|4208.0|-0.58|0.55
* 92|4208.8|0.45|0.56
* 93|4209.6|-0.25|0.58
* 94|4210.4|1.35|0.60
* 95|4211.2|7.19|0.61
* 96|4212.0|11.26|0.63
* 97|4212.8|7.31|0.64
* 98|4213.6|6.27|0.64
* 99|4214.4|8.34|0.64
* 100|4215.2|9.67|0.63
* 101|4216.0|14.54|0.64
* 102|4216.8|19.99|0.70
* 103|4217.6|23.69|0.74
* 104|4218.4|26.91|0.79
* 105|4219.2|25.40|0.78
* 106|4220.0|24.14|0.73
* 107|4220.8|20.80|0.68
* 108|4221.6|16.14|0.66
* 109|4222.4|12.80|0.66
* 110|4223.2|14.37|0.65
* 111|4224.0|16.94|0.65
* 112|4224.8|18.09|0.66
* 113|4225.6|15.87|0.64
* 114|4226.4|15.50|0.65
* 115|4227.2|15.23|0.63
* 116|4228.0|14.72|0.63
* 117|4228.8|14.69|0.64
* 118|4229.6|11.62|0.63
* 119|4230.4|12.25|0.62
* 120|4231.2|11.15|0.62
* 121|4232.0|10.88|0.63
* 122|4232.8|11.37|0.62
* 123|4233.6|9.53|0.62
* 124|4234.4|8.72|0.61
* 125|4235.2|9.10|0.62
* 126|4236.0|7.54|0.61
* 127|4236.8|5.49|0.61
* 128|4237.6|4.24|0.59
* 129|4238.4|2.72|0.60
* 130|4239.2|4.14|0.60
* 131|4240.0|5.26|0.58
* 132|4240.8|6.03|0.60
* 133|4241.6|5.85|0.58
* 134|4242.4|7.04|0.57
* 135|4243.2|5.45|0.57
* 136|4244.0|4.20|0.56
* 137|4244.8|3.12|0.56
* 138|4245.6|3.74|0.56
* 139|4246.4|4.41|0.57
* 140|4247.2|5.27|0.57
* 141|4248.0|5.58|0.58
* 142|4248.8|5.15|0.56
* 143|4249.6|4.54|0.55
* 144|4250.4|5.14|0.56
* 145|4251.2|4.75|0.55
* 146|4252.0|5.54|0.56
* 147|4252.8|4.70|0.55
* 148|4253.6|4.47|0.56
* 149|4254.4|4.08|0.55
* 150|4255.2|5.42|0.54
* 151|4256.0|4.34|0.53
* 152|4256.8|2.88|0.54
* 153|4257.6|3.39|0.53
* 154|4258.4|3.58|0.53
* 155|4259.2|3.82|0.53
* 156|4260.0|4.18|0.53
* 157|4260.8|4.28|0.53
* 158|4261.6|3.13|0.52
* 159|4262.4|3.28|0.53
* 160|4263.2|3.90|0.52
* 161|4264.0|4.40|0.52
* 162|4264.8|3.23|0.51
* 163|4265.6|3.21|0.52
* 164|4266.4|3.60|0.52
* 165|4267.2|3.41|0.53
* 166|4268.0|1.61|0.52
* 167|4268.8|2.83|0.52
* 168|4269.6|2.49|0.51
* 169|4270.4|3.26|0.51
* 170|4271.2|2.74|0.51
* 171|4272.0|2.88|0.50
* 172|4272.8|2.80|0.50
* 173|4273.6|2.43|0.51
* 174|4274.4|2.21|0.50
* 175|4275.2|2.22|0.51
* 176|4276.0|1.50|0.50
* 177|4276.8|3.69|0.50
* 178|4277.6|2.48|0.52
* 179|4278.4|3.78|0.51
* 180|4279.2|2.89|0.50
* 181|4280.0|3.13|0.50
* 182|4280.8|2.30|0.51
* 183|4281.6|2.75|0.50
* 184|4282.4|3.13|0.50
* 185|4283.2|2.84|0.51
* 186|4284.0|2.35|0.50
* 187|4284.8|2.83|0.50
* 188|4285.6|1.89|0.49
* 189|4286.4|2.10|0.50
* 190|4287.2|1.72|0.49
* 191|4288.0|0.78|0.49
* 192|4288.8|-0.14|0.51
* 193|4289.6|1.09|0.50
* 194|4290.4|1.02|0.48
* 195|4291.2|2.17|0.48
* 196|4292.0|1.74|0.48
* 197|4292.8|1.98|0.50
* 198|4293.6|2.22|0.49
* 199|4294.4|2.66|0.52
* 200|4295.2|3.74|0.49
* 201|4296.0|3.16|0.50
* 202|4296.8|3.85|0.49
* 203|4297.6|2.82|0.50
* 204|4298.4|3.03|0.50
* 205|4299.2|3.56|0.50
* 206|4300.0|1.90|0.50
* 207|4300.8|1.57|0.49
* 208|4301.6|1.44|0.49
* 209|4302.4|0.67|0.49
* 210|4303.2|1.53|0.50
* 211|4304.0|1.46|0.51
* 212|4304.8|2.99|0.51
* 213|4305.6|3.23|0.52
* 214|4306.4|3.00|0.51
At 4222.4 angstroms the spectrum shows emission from Lyman alpha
